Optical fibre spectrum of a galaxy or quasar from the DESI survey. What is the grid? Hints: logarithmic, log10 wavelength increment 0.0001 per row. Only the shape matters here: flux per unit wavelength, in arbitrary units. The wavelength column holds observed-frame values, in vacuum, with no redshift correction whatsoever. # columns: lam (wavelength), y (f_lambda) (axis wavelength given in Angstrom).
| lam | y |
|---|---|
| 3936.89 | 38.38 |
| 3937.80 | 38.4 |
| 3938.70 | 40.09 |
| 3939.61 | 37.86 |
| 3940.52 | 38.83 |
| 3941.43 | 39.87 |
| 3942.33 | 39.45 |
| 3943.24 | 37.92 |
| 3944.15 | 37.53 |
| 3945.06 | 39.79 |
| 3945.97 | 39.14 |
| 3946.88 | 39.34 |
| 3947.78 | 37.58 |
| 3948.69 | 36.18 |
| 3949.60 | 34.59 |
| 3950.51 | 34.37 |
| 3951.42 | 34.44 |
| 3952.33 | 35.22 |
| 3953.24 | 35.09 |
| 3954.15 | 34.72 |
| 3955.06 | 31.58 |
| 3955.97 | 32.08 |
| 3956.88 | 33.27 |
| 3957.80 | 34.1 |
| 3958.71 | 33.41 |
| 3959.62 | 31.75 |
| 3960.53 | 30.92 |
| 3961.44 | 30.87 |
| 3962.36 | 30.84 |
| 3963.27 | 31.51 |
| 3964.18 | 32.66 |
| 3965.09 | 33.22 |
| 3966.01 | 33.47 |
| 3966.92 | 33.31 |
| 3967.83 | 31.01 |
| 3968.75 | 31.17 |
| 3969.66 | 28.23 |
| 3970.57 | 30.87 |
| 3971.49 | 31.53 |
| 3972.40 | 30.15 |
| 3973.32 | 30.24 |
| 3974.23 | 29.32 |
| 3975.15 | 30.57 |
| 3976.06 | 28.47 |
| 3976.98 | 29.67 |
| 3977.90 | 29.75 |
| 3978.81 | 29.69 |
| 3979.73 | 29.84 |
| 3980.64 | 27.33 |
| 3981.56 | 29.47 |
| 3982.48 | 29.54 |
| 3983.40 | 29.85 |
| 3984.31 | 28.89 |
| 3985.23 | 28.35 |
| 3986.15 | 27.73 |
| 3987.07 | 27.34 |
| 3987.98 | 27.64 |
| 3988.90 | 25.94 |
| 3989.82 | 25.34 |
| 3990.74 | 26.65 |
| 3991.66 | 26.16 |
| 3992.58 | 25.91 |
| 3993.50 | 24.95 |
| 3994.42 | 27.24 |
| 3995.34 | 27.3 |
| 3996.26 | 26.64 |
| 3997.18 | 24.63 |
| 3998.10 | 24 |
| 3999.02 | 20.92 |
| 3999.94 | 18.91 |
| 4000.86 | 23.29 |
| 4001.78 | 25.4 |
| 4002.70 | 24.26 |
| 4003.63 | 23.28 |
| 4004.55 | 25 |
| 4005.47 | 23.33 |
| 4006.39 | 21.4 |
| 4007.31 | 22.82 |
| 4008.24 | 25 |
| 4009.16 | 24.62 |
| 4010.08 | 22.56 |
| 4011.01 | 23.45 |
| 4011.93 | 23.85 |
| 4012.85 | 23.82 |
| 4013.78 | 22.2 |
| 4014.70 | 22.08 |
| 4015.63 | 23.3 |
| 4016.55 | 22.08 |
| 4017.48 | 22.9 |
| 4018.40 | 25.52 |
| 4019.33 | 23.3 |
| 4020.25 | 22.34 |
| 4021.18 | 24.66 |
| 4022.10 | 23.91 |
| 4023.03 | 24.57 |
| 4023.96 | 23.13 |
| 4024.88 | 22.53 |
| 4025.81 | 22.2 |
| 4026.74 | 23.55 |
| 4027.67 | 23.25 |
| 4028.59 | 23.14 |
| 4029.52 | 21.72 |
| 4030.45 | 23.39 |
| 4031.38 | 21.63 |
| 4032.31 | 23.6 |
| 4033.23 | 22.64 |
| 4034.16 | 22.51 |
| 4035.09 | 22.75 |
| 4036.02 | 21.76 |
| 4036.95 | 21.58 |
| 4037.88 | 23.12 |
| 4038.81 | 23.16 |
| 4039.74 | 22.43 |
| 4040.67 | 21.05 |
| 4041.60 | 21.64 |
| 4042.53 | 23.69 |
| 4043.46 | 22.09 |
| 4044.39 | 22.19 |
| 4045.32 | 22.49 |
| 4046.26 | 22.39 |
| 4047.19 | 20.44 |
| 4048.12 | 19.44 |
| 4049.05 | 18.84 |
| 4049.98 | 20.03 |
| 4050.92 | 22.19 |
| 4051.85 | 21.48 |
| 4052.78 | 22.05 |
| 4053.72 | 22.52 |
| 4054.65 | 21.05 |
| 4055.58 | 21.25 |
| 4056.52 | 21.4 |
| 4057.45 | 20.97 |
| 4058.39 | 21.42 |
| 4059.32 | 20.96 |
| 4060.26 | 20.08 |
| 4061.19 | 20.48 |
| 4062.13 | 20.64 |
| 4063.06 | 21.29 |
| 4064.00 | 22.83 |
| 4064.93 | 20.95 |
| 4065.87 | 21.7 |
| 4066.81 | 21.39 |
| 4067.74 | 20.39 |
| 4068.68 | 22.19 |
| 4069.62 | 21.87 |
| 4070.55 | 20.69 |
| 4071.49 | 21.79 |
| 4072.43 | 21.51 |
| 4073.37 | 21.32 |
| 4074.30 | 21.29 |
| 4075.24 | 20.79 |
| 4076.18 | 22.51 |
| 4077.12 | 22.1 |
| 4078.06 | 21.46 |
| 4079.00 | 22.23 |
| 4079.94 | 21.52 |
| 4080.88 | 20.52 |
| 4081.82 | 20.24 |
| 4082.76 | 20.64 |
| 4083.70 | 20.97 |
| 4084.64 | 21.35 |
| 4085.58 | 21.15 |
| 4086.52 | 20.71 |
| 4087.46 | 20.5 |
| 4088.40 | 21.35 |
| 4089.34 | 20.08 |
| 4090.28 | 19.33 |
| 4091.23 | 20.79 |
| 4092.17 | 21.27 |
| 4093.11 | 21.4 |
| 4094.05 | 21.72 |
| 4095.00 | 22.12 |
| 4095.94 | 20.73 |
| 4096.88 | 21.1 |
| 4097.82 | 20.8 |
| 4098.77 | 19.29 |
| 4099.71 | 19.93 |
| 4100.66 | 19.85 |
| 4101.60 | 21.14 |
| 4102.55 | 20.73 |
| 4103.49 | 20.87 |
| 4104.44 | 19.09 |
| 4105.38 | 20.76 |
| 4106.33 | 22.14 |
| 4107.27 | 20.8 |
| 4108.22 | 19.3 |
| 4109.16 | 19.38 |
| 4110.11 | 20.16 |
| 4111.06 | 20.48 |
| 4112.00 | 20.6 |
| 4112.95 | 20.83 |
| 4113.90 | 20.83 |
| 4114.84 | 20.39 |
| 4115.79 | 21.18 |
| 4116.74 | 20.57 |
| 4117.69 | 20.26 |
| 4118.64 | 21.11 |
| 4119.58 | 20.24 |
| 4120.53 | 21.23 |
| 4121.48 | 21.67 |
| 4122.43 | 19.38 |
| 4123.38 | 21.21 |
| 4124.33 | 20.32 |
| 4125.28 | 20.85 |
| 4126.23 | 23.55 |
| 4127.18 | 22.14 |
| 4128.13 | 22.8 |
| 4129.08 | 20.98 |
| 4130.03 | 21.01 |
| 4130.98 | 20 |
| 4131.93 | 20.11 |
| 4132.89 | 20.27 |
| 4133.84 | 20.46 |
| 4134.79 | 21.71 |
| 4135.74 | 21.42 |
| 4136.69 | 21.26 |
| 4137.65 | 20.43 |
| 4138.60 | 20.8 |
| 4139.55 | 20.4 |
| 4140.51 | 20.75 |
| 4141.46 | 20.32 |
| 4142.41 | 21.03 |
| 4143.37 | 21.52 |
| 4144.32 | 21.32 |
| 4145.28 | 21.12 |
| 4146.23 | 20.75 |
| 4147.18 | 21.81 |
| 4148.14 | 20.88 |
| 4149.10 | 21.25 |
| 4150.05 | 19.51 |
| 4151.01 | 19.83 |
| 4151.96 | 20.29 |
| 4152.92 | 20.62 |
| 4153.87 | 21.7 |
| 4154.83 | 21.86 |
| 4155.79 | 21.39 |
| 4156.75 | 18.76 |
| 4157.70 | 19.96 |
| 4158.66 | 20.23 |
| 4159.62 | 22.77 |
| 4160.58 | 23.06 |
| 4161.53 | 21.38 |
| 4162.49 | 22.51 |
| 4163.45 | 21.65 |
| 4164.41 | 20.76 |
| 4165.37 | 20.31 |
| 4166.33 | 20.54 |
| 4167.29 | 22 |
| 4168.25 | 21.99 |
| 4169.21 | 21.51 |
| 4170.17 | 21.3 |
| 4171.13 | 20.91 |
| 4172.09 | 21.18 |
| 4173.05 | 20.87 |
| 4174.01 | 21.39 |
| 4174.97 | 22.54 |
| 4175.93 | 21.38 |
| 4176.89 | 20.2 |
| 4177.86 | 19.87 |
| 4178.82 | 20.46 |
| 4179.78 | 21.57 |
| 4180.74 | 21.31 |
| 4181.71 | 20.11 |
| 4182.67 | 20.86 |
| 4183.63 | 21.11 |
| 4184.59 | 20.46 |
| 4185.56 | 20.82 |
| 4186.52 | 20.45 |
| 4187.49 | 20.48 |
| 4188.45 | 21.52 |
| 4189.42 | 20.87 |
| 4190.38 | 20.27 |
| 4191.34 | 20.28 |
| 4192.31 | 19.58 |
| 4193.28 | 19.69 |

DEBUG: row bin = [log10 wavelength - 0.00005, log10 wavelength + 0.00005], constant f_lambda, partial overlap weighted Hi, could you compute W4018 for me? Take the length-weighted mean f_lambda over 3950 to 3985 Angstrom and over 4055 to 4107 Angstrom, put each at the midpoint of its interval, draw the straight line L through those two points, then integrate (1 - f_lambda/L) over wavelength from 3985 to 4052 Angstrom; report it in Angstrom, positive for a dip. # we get 8.3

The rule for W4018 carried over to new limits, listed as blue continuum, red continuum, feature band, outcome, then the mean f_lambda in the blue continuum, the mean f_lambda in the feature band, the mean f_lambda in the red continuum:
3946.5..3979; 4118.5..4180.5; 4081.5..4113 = 4.7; 32.4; 20.6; 21.1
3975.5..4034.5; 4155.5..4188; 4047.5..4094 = 4.4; 24.9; 21.1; 21.1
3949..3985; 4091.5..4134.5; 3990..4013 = 3.7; 31.5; 24.2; 20.8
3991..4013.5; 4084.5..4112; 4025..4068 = 1.4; 24.1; 21.8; 20.6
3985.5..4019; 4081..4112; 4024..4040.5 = 0.4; 24.4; 22.6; 20.6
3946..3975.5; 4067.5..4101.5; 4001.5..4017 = 2.6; 32.8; 23.4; 21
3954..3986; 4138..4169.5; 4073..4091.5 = 2.8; 30.8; 21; 21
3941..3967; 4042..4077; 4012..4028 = 1.9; 34.8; 23.3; 21.4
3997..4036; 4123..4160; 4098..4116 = 1.0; 23.2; 20.4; 21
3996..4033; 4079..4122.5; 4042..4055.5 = 0.5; 23.3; 21.5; 20.7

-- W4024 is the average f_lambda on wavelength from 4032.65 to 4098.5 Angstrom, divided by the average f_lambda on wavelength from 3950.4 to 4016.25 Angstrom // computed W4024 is 0.76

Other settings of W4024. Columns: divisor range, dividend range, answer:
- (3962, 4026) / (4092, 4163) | 0.79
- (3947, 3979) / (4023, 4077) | 0.68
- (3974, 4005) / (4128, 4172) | 0.79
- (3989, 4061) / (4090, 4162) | 0.91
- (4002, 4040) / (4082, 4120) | 0.89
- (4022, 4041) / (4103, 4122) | 0.91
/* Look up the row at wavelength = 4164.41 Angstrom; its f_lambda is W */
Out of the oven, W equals 20.76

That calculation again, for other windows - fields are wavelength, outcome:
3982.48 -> 29.54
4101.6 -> 21.14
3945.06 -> 39.79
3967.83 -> 31.01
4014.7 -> 22.08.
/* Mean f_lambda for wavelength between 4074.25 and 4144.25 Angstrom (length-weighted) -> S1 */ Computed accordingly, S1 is 20.9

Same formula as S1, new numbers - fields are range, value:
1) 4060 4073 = 21.3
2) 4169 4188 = 20.9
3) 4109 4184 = 21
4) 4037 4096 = 21.3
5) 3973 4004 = 26.9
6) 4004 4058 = 22.5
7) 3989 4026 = 23.9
